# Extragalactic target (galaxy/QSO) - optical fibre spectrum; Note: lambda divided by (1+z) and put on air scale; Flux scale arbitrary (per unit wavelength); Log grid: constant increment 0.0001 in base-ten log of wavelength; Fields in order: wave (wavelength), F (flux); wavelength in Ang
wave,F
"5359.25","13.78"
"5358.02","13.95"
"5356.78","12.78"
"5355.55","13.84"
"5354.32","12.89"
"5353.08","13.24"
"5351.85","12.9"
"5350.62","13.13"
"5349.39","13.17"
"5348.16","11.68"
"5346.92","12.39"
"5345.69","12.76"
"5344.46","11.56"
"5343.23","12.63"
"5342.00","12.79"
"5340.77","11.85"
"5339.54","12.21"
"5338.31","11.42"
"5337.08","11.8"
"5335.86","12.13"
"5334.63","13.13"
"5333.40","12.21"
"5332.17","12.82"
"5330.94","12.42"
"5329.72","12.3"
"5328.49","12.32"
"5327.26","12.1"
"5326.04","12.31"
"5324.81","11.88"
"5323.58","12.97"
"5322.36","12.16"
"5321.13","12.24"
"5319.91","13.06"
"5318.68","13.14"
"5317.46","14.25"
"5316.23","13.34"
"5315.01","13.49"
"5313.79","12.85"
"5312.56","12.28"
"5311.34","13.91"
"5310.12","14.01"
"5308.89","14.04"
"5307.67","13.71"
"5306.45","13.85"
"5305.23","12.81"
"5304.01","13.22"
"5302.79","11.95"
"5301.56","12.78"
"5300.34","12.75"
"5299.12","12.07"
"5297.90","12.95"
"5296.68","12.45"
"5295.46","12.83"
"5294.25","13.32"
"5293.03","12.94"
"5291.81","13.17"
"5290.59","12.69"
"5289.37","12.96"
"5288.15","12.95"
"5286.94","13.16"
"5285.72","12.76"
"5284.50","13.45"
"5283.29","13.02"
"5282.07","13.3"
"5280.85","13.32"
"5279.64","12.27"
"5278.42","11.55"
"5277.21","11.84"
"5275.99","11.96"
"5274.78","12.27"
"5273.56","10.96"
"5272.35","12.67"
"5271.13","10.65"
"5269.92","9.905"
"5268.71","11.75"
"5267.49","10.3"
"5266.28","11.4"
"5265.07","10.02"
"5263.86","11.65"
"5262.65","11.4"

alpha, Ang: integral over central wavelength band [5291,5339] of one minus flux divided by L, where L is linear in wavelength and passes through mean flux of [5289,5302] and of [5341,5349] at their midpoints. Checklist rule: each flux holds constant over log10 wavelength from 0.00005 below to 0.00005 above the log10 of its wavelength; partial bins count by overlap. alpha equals -0.73 Ang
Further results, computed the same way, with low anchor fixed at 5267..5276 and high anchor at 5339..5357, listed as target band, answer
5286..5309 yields -2.37 Ang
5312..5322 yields -0.80 Ang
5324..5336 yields -0.05 Ang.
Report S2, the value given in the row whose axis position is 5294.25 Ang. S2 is 13.32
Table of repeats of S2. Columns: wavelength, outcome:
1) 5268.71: 11.75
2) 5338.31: 11.42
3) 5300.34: 12.75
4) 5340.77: 11.85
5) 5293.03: 12.94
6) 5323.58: 12.97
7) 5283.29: 13.02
